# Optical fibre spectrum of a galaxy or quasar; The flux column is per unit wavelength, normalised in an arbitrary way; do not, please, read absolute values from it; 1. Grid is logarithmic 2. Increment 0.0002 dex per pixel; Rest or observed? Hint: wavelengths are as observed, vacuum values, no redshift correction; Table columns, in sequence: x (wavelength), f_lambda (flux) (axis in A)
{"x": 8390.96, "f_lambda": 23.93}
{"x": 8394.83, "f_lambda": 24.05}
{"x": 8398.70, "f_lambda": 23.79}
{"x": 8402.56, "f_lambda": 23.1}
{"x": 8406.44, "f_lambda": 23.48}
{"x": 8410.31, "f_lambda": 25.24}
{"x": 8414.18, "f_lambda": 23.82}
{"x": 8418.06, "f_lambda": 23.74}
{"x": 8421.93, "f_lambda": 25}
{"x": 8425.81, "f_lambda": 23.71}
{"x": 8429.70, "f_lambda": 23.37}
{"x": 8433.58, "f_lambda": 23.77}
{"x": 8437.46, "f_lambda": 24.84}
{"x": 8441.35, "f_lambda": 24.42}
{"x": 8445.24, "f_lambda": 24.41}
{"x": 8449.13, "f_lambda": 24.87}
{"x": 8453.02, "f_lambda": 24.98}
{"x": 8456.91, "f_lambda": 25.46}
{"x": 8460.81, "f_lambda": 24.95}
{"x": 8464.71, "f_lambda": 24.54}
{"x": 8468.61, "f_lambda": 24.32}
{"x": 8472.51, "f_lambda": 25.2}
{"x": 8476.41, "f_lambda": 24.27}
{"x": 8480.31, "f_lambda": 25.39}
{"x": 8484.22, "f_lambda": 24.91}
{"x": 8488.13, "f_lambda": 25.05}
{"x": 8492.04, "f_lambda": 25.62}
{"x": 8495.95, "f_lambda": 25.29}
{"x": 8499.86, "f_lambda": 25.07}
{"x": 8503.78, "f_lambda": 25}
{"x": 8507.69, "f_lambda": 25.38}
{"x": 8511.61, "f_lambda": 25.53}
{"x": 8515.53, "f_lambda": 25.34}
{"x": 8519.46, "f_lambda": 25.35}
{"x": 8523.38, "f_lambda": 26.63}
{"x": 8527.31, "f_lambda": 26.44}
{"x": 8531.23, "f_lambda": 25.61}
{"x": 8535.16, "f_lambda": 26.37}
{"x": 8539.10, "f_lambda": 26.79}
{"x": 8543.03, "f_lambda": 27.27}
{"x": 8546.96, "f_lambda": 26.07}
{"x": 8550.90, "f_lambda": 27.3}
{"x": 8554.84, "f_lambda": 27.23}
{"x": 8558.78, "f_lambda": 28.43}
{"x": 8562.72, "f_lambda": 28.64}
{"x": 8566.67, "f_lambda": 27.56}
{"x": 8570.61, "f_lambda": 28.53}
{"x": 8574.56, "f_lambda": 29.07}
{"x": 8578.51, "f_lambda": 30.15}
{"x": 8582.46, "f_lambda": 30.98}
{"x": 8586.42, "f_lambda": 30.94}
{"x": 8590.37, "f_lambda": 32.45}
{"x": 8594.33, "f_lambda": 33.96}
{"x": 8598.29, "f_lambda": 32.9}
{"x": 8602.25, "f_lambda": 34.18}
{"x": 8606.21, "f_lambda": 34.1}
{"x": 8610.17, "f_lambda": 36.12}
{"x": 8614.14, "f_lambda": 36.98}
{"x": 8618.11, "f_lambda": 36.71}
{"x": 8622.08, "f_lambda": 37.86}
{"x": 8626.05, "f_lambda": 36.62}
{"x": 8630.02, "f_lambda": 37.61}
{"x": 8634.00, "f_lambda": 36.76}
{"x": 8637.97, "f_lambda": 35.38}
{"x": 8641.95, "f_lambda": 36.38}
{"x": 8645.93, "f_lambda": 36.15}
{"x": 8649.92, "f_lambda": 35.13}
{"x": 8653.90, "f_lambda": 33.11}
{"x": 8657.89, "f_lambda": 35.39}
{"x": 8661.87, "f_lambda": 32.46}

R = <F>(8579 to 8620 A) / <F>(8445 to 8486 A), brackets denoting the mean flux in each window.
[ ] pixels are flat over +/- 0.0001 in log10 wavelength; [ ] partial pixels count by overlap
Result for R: 1.4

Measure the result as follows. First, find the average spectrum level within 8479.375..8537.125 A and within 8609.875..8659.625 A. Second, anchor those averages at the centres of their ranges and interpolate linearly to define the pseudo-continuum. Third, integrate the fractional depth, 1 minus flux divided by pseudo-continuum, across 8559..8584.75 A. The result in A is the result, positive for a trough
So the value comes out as 1.5 A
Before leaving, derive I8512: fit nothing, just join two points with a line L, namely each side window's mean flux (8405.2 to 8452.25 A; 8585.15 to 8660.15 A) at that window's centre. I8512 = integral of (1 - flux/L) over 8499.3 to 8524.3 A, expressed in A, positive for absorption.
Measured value 3.0 A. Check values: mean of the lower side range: 24.3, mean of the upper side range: 35.2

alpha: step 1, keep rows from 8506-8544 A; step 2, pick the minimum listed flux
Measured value 25.34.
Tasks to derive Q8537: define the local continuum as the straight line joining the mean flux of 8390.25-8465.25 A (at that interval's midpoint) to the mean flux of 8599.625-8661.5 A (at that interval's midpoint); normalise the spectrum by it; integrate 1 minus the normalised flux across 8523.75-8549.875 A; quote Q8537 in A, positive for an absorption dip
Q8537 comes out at 3.4 A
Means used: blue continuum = 24.3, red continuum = 35.8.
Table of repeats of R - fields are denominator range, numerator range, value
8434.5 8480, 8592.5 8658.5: 1.44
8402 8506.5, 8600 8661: 1.46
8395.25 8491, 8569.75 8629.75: 1.38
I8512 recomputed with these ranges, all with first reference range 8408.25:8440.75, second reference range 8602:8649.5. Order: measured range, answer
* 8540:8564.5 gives 3.4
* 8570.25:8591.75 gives 2.0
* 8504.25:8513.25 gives 1.2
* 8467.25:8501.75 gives 3.4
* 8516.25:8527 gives 1.4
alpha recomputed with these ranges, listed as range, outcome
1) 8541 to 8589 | 26.07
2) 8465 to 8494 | 24.27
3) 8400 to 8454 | 23.1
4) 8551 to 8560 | 27.23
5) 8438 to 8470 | 24.32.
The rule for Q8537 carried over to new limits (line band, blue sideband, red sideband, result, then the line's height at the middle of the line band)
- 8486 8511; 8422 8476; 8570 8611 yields 1.79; 27.2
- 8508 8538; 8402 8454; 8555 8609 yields 2.57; 28.3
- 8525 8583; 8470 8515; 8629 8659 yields 3.46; 29.4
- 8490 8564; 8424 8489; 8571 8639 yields 7.25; 29.1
